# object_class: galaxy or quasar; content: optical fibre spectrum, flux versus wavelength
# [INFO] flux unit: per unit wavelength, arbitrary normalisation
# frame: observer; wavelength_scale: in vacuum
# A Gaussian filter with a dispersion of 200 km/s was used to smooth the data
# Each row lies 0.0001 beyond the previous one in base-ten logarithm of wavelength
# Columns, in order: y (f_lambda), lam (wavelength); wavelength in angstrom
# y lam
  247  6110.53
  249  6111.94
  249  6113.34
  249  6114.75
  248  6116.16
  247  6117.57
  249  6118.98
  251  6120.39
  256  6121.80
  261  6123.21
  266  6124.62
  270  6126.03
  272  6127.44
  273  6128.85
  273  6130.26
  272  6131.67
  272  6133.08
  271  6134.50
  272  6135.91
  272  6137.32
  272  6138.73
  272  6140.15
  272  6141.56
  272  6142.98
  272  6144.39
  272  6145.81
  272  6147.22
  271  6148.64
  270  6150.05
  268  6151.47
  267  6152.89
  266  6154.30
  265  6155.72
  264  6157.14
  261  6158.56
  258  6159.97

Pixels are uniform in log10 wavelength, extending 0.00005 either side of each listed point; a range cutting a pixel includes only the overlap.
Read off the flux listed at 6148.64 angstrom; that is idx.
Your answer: 271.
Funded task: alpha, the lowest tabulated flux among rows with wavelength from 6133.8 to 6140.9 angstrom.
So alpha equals 271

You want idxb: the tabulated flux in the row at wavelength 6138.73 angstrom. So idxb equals 272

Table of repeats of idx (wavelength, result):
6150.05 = 270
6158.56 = 261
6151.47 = 268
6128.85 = 273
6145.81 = 272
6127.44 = 272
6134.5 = 271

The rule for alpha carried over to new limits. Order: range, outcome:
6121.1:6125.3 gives 256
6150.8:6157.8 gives 264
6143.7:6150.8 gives 270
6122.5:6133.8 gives 261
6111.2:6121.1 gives 247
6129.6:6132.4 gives 272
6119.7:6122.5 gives 251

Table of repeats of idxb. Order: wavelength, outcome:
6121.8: 256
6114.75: 249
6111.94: 249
